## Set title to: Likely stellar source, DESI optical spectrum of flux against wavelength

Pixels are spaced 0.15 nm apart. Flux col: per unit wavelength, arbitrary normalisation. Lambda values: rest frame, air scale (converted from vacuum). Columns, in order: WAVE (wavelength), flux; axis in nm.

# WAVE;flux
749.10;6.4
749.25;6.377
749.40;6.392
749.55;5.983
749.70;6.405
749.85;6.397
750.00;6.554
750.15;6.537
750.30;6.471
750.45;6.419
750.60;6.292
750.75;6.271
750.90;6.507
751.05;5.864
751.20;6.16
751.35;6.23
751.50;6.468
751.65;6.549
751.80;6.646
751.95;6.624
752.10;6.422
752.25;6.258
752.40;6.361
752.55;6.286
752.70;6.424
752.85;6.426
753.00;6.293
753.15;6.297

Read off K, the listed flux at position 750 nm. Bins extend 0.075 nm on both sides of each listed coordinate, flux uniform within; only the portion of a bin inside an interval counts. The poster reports 6.554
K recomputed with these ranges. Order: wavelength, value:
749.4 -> 6.392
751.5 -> 6.468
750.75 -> 6.271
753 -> 6.293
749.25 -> 6.377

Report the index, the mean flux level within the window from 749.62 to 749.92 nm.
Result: 6.39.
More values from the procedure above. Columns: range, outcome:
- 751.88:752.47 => 6.41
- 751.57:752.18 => 6.56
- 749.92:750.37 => 6.52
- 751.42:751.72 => 6.5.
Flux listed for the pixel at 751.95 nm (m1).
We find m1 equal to 6.624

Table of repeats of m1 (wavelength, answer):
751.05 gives 5.864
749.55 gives 5.983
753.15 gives 6.297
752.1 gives 6.422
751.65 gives 6.549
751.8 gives 6.646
